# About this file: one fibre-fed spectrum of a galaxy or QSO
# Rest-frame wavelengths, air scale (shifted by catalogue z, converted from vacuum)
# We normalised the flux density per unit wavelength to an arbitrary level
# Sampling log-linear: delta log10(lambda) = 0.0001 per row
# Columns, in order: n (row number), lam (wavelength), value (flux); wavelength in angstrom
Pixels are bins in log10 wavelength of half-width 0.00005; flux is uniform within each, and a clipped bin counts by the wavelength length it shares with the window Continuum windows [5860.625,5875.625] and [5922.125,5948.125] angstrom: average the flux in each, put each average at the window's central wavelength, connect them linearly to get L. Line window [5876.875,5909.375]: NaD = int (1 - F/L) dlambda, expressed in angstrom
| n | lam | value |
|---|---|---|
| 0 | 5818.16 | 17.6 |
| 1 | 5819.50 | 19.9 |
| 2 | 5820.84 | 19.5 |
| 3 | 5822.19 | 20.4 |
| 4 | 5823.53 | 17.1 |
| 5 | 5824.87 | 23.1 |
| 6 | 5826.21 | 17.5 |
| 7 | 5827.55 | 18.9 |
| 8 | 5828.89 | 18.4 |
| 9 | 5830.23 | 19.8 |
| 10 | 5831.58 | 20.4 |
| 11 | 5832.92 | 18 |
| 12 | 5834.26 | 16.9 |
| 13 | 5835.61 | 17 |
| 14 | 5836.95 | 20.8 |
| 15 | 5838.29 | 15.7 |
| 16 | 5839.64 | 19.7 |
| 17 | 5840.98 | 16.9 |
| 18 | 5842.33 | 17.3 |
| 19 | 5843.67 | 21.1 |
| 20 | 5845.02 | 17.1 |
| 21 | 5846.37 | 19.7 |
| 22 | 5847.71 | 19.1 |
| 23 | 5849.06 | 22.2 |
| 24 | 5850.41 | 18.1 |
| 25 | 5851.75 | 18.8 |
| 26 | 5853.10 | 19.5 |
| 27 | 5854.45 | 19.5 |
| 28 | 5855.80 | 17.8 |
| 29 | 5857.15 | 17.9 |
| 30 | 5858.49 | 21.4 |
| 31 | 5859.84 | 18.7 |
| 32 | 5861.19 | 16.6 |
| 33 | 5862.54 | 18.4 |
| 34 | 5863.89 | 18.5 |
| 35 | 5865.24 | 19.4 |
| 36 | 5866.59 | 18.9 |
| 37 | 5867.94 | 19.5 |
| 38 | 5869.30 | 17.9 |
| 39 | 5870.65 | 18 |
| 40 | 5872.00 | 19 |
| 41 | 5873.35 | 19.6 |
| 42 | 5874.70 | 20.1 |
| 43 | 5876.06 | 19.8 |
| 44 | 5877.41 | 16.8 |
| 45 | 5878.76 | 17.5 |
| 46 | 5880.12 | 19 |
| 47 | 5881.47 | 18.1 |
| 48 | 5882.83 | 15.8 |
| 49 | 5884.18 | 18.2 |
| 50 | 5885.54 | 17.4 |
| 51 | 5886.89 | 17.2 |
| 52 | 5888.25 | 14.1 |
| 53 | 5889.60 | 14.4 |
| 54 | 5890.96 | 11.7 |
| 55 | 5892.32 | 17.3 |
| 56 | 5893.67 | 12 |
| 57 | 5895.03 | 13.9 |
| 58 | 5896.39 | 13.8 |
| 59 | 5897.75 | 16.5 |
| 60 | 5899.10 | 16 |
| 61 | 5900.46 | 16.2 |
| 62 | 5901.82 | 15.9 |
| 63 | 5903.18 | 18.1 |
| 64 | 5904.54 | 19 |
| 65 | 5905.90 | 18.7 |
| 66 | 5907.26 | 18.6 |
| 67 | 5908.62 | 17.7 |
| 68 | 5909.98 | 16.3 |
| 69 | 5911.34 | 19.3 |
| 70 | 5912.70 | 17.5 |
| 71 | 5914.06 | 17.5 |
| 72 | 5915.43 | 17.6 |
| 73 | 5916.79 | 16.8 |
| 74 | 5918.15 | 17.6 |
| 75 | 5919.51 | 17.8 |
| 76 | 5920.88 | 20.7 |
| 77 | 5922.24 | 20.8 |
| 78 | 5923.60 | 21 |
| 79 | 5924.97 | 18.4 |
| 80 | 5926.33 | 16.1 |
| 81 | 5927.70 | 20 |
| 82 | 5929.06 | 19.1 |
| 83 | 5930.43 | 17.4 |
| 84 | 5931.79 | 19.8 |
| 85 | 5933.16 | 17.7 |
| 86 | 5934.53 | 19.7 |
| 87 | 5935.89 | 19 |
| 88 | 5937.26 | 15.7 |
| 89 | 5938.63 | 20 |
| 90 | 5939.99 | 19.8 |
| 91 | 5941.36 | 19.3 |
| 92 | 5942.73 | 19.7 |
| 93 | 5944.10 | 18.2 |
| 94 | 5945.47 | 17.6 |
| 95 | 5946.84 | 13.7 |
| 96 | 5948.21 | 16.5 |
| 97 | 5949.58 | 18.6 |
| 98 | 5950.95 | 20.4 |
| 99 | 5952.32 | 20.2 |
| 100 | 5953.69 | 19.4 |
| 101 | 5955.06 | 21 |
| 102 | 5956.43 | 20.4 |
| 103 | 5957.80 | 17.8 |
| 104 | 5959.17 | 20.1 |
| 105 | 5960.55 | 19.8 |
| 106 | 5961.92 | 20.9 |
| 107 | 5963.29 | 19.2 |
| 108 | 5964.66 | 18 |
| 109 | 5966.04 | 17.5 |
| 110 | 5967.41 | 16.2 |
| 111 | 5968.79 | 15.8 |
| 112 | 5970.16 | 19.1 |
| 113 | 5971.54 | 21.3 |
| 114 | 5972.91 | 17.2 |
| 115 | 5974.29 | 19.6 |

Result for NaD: 3.9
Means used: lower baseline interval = 18.7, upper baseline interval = 18.5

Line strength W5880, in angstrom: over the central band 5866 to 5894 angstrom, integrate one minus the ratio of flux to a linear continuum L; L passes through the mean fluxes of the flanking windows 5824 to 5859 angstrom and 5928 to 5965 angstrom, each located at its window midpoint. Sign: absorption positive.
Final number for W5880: 2.4 angstrom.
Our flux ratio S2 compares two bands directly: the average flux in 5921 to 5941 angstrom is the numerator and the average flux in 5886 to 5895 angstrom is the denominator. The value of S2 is 1.31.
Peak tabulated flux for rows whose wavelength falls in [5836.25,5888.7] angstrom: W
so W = 22.2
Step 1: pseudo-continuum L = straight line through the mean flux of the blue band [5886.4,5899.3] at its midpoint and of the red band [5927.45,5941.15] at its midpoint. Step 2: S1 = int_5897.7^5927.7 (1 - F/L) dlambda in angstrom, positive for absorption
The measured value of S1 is -2.5 angstrom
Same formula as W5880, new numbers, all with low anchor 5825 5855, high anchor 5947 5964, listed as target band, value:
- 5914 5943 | 0.8 angstrom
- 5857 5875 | 0.1 angstrom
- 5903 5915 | 0.7 angstrom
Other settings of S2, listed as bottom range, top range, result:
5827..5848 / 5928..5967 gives 1.01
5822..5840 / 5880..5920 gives 0.89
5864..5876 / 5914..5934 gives 0.98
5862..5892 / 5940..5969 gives 1.06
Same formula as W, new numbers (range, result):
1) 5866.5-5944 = 21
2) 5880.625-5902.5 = 18.2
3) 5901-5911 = 19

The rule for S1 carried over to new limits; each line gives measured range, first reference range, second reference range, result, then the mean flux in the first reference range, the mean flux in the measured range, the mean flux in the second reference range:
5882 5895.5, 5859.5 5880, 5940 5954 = 2.4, 18.6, 15.2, 18.4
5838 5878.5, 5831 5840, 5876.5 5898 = -3.7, 18.3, 18.8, 15.9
